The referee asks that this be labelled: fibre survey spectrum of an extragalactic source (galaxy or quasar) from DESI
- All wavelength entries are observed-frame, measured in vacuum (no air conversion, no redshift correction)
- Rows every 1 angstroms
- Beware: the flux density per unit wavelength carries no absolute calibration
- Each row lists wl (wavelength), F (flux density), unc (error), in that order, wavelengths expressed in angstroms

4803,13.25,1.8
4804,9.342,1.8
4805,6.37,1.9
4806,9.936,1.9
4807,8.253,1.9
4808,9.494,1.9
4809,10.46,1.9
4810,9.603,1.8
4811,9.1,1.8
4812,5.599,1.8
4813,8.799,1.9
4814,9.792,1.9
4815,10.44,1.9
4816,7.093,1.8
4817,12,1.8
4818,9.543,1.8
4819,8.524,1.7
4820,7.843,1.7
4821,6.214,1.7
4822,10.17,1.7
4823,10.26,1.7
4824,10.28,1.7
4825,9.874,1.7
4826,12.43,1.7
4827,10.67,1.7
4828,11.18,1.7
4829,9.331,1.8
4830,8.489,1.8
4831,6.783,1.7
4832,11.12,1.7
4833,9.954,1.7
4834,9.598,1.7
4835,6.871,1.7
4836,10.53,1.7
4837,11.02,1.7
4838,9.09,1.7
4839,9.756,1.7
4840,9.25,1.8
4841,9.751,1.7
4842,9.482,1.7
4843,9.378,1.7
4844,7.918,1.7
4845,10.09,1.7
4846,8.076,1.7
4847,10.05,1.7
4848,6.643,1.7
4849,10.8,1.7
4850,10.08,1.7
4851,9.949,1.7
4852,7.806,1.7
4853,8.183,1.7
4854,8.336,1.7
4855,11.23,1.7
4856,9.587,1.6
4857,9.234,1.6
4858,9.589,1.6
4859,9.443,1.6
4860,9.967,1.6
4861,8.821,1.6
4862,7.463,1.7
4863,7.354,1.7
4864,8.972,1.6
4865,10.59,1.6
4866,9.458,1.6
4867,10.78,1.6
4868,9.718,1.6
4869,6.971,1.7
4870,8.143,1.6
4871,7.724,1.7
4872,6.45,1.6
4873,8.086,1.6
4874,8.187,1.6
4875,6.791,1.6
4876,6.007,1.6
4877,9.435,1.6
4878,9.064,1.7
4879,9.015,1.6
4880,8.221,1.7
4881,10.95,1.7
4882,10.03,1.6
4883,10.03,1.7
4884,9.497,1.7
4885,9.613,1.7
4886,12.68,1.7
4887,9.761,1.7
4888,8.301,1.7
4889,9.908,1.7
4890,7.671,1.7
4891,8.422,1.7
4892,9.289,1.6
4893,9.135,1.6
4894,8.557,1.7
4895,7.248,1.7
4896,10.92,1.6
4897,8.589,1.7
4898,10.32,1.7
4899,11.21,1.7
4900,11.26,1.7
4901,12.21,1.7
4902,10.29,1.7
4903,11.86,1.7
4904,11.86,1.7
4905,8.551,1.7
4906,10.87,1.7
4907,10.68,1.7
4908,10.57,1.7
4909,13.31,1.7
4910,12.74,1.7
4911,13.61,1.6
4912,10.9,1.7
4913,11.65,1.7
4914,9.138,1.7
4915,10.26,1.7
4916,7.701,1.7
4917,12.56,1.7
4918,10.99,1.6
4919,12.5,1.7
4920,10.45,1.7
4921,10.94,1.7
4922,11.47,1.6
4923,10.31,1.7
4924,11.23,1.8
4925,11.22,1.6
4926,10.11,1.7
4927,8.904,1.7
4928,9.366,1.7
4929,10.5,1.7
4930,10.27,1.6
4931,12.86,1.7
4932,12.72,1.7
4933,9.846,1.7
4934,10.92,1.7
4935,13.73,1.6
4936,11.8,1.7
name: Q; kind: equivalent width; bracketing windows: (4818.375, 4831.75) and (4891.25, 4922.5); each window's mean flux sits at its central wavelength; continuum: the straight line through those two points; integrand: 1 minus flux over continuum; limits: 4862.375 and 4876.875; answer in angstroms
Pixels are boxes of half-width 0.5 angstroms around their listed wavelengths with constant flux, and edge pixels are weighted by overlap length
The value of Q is 2.6 angstroms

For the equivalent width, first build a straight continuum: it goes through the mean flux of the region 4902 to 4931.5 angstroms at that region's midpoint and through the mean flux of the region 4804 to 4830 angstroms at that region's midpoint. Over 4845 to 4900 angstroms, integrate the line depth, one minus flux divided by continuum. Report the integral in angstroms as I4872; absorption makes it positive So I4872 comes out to 6.1 angstroms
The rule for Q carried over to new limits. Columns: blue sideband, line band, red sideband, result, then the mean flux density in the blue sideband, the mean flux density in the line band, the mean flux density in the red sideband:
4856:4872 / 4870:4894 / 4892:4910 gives 2.0 angstroms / 8.89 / 8.86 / 10.5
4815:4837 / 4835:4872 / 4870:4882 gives -1.3 angstroms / 9.52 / 9.13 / 8.25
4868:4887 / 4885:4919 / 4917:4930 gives -2.1 angstroms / 8.77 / 10.4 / 10.7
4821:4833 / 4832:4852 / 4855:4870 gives 0.4 angstroms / 9.89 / 9.39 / 9.18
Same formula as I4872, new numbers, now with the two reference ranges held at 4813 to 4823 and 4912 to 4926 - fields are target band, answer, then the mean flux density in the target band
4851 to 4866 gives 1.07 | 9.09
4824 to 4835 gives -0.61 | 9.82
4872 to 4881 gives 1.71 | 8.17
